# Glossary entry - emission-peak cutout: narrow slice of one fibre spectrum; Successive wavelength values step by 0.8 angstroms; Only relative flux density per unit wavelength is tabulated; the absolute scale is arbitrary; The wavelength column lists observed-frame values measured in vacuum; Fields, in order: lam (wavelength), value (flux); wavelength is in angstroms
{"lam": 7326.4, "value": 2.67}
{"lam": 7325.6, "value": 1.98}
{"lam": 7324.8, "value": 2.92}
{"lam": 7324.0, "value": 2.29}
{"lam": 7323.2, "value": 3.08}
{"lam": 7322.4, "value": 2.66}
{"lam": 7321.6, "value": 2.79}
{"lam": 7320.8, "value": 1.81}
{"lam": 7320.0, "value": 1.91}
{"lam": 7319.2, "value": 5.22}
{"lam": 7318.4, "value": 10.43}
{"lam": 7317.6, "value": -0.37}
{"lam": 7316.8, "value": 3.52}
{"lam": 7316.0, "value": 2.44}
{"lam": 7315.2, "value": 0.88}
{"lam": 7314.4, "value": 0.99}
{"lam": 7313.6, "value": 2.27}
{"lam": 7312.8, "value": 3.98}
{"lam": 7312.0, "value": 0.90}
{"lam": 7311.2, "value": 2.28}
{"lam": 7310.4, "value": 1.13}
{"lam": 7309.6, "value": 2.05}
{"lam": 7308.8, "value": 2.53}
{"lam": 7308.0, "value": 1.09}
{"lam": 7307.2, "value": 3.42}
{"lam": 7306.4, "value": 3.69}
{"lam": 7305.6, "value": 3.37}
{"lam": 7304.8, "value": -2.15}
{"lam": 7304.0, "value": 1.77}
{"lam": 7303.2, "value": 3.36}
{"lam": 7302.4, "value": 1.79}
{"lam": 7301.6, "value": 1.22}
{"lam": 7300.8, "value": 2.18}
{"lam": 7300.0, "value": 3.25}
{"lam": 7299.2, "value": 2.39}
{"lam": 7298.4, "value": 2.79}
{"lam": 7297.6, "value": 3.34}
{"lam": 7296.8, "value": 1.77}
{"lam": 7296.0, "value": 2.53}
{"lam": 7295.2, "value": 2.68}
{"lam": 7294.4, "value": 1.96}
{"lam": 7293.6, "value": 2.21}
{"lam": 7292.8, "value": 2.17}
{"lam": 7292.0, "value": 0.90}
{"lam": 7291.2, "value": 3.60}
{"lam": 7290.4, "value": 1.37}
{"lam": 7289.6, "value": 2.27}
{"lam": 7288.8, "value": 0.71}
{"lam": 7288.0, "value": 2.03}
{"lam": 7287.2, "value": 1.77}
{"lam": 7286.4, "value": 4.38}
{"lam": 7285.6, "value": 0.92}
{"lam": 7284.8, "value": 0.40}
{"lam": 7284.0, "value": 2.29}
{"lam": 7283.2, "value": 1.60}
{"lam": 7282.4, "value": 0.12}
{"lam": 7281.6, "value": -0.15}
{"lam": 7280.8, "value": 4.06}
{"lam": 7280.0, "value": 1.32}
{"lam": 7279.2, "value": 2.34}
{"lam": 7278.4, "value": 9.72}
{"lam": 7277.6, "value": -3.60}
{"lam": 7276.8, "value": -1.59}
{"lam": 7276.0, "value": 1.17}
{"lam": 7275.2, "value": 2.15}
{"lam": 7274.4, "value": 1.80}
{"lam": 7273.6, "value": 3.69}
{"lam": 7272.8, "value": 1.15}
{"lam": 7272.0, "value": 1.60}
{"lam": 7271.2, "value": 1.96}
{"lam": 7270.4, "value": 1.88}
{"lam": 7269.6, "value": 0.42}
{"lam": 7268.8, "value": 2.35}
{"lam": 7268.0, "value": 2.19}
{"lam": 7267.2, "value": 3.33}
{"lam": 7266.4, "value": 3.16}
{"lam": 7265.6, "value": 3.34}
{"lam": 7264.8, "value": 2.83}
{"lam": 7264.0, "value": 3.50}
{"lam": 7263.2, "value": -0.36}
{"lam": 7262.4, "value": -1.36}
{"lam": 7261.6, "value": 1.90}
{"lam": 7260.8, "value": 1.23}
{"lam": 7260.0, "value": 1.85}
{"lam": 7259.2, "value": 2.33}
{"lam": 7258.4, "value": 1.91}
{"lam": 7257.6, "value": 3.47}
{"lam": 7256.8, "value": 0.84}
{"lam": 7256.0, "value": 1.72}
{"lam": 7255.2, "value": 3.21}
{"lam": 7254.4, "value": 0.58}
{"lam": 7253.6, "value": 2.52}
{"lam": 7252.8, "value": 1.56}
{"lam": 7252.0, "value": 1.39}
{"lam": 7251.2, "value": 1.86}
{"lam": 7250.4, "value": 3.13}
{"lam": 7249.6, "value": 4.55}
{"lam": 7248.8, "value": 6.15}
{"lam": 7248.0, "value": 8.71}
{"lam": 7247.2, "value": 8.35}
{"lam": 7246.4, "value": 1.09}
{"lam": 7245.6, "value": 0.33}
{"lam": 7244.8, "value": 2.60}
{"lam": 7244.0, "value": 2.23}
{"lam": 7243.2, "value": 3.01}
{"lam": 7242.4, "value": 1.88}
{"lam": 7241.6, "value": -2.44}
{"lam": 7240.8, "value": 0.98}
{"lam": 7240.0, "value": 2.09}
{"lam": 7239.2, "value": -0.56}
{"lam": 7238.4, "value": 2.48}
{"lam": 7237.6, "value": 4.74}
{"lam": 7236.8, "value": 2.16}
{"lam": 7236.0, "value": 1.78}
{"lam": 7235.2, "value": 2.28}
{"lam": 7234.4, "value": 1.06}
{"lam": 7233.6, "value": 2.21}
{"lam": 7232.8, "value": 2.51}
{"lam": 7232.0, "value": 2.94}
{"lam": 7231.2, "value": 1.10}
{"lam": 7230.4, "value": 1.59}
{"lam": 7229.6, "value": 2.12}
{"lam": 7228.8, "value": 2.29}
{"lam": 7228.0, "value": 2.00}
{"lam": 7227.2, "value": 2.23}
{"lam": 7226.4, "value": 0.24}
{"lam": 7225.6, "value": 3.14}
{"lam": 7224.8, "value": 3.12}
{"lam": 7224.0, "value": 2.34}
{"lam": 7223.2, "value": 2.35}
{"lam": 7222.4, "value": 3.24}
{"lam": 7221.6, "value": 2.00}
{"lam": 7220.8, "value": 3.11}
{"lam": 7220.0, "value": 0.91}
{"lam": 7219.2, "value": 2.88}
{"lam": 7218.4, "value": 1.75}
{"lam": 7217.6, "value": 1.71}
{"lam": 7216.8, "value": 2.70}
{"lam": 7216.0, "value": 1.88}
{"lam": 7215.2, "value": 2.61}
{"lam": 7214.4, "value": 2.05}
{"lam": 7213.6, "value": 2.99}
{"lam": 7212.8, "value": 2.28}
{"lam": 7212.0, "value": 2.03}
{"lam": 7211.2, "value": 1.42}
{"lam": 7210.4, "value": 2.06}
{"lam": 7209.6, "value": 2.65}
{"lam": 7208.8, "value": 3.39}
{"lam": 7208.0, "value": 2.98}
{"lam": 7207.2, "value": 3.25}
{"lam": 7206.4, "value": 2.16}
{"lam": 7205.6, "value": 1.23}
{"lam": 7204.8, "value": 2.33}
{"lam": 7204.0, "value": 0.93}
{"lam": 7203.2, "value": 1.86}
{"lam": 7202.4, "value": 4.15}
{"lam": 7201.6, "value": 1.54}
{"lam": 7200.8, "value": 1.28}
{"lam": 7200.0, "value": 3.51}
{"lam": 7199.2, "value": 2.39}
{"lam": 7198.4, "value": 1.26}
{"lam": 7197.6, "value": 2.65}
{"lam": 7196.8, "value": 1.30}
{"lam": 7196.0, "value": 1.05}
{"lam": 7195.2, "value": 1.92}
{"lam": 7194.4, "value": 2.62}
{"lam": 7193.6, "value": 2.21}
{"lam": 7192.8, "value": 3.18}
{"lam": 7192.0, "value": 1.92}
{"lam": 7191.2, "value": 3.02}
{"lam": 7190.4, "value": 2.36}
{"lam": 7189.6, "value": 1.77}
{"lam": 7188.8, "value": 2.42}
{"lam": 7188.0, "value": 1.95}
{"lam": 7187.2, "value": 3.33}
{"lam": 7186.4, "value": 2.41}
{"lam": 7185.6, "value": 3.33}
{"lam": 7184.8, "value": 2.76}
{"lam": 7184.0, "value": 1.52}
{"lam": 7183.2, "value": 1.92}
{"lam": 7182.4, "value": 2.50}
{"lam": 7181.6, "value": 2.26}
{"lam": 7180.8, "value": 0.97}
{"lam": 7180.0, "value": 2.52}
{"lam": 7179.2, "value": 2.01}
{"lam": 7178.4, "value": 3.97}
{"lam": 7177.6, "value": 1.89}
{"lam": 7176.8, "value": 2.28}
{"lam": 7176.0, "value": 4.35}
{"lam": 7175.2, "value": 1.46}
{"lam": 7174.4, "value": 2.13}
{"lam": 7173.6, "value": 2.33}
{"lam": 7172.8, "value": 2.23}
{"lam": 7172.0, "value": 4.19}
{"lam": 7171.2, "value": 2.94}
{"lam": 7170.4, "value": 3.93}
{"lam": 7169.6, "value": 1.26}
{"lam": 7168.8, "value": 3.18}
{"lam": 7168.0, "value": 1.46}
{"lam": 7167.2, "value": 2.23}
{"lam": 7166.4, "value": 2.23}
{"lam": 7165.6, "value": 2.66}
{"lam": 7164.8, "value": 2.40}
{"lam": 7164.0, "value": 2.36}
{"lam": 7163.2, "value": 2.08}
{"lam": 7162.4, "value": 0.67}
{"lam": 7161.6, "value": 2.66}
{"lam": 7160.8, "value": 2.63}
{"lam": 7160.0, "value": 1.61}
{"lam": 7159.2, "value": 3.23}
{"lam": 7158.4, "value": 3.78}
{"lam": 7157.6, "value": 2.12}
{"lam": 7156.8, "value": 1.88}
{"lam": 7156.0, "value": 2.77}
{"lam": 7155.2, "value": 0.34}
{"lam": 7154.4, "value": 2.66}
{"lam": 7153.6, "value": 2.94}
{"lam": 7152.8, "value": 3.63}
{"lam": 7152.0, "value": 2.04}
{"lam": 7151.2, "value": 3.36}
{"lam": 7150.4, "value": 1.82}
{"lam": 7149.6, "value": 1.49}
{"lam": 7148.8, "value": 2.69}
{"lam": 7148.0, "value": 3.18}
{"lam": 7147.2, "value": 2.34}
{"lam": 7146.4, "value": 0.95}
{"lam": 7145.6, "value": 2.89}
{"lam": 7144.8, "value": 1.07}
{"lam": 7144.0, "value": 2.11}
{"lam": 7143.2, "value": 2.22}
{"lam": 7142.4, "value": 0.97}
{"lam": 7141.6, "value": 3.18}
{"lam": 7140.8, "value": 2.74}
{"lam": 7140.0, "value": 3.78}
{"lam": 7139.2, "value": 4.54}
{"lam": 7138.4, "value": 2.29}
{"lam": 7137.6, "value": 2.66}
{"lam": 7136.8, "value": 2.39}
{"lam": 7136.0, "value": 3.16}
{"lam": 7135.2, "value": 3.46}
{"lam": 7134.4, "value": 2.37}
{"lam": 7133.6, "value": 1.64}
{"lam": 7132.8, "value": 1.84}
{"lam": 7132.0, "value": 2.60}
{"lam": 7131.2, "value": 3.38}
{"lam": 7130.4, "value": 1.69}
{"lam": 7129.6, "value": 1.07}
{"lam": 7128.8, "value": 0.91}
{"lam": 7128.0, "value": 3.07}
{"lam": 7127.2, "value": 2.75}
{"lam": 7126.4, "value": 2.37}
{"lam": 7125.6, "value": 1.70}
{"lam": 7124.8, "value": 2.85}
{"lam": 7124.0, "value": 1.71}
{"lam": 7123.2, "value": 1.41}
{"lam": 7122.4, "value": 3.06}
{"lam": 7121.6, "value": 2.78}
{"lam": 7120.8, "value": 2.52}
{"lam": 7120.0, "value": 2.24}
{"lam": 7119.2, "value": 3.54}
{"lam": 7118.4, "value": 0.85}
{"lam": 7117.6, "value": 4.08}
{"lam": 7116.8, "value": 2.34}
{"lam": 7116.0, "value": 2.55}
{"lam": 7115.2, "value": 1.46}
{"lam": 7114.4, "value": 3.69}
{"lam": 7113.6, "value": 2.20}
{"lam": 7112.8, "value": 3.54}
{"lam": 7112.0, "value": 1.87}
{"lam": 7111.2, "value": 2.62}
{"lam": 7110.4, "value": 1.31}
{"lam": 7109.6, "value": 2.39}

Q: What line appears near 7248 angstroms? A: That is H-beta 4861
